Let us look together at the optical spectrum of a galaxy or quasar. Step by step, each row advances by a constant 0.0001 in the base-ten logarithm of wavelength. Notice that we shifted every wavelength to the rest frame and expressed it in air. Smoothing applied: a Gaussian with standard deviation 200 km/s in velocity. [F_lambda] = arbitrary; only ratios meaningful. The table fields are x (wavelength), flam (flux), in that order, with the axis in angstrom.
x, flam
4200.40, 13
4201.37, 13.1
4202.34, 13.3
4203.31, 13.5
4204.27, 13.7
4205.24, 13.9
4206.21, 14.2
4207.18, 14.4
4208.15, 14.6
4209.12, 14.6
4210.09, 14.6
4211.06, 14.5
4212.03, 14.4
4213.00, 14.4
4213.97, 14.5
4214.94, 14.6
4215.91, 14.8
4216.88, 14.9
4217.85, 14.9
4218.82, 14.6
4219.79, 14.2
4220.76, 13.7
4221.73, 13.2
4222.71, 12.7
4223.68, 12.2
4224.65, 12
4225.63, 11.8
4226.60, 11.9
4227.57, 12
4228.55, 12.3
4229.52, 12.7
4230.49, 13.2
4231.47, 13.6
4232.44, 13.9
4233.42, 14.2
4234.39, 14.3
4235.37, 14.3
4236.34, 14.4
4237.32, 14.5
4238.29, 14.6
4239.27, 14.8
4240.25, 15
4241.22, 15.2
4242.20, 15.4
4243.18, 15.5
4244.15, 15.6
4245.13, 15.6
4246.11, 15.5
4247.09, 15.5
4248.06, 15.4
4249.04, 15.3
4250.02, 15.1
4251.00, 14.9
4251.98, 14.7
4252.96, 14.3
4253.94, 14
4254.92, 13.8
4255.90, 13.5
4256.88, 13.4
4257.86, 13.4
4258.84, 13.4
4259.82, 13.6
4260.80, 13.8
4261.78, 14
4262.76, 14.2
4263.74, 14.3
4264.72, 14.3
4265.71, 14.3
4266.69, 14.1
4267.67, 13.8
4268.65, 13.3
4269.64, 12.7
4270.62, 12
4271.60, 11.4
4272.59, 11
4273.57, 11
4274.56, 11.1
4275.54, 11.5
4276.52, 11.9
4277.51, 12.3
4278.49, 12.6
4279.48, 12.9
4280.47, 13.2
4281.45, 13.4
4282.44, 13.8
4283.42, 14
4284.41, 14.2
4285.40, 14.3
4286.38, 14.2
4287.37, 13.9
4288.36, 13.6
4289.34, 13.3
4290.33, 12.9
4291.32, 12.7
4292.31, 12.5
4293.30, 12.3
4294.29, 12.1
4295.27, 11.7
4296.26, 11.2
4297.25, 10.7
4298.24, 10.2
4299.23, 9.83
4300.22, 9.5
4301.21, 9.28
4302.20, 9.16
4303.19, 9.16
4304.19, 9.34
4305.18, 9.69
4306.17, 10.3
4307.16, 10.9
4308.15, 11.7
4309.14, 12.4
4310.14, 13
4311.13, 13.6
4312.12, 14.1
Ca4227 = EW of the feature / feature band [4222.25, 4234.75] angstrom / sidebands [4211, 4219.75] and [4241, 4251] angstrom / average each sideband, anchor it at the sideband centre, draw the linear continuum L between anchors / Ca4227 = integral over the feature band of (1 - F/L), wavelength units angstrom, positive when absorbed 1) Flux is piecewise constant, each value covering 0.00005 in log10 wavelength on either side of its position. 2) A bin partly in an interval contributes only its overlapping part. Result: 1.8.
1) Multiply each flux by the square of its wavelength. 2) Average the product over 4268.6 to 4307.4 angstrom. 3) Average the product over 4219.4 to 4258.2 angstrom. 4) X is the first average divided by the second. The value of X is 0.86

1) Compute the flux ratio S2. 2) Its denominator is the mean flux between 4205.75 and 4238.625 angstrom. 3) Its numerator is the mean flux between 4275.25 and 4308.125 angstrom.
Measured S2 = 0.86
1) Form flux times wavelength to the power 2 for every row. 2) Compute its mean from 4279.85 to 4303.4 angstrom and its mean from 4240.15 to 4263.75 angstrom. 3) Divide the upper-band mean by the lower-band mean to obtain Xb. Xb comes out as 0.9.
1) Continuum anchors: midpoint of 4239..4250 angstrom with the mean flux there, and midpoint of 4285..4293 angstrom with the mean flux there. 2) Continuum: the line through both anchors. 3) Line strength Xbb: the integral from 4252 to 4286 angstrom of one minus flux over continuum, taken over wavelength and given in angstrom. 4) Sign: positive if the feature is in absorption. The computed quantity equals 2.5 angstrom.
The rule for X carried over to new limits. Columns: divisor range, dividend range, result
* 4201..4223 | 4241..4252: 1.10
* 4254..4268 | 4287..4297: 0.92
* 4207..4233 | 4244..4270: 1.06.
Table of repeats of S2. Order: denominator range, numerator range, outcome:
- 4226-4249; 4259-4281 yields 0.90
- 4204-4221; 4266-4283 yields 0.87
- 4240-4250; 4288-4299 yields 0.78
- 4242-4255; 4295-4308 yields 0.67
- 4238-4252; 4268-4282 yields 0.80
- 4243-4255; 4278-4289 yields 0.91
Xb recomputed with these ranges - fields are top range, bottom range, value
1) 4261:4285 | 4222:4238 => 1.01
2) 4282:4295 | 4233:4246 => 0.92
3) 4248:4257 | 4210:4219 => 1.00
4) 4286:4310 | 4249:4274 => 0.85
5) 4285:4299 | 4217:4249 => 0.91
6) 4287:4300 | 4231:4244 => 0.84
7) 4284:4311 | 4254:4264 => 0.86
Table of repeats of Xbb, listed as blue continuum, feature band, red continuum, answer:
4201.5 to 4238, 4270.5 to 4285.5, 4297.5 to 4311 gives -1.4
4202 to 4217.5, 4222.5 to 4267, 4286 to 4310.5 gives -3.1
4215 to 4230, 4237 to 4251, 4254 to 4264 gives -1.7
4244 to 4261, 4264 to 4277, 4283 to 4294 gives 1.3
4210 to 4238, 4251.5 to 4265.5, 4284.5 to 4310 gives -1.4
